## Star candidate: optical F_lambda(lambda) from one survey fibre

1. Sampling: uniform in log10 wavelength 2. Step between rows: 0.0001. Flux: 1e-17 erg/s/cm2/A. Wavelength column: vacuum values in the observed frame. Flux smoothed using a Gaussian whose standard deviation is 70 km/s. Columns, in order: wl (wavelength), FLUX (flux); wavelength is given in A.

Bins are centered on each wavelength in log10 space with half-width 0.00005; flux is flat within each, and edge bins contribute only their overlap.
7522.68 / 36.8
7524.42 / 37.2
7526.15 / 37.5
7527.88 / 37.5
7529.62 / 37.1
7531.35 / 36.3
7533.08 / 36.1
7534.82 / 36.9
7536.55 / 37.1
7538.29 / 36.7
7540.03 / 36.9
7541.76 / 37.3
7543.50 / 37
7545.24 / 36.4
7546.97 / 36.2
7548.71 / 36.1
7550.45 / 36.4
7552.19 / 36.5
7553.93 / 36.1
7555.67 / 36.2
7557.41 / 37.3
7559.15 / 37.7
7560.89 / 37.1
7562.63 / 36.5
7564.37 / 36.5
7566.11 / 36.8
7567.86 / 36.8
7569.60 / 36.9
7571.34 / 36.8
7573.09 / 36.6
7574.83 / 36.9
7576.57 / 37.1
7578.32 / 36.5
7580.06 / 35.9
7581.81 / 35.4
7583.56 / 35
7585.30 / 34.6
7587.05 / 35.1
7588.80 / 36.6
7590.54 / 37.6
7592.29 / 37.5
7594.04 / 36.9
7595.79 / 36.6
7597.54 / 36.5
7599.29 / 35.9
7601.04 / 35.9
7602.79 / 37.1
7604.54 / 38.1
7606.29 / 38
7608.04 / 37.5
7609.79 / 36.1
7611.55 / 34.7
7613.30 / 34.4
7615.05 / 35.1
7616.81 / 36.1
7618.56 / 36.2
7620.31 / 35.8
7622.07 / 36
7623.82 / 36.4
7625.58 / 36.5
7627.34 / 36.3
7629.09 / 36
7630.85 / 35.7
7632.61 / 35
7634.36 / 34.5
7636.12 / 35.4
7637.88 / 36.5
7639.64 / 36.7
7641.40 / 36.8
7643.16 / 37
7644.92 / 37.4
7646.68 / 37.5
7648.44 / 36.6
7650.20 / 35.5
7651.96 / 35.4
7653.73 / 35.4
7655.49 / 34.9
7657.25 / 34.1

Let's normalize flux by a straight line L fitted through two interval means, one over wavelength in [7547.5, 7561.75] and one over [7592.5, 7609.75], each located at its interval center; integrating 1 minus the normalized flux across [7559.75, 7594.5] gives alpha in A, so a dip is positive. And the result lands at 0.3 A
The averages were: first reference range 36.7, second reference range 36.9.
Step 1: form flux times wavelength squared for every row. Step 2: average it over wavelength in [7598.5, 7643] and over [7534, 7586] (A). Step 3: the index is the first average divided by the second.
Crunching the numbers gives 1.00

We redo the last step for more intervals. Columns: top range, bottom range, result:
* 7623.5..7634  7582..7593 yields 1.01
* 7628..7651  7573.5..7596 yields 1.01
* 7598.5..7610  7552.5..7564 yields 1.02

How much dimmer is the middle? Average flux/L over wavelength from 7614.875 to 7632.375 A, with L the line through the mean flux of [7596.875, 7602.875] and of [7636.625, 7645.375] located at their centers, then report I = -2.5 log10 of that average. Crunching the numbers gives 0.02 mag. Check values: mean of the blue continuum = 36.2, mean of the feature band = 36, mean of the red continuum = 36.8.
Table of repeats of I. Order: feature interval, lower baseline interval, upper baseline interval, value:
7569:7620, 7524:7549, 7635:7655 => 0.01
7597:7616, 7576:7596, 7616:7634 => -0.01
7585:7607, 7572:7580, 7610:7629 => -0.01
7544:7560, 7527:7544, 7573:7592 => 0.00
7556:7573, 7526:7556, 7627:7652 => -0.01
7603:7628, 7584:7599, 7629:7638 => -0.01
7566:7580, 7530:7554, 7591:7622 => -0.01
